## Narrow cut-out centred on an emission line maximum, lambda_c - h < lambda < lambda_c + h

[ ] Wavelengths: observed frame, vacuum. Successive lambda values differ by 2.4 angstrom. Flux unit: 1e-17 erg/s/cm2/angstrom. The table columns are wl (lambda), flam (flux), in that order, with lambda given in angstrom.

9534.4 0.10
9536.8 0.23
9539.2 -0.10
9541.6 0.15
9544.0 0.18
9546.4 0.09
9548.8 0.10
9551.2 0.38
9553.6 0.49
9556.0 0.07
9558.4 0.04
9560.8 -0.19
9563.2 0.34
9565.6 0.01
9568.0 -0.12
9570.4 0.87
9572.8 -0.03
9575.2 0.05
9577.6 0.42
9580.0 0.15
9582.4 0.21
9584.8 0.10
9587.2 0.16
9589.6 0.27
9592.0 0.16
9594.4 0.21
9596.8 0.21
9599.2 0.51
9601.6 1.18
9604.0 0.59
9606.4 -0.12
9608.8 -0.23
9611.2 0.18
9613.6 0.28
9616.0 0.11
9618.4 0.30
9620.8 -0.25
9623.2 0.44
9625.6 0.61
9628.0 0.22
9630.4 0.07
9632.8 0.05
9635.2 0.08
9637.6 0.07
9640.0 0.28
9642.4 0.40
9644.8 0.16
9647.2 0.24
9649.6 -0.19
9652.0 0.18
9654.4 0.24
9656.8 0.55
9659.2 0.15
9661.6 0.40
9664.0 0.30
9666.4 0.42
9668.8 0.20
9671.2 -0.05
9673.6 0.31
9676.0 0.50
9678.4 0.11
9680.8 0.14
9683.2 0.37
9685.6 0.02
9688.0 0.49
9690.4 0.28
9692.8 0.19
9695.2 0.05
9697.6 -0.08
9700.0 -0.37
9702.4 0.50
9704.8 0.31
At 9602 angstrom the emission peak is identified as H-beta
